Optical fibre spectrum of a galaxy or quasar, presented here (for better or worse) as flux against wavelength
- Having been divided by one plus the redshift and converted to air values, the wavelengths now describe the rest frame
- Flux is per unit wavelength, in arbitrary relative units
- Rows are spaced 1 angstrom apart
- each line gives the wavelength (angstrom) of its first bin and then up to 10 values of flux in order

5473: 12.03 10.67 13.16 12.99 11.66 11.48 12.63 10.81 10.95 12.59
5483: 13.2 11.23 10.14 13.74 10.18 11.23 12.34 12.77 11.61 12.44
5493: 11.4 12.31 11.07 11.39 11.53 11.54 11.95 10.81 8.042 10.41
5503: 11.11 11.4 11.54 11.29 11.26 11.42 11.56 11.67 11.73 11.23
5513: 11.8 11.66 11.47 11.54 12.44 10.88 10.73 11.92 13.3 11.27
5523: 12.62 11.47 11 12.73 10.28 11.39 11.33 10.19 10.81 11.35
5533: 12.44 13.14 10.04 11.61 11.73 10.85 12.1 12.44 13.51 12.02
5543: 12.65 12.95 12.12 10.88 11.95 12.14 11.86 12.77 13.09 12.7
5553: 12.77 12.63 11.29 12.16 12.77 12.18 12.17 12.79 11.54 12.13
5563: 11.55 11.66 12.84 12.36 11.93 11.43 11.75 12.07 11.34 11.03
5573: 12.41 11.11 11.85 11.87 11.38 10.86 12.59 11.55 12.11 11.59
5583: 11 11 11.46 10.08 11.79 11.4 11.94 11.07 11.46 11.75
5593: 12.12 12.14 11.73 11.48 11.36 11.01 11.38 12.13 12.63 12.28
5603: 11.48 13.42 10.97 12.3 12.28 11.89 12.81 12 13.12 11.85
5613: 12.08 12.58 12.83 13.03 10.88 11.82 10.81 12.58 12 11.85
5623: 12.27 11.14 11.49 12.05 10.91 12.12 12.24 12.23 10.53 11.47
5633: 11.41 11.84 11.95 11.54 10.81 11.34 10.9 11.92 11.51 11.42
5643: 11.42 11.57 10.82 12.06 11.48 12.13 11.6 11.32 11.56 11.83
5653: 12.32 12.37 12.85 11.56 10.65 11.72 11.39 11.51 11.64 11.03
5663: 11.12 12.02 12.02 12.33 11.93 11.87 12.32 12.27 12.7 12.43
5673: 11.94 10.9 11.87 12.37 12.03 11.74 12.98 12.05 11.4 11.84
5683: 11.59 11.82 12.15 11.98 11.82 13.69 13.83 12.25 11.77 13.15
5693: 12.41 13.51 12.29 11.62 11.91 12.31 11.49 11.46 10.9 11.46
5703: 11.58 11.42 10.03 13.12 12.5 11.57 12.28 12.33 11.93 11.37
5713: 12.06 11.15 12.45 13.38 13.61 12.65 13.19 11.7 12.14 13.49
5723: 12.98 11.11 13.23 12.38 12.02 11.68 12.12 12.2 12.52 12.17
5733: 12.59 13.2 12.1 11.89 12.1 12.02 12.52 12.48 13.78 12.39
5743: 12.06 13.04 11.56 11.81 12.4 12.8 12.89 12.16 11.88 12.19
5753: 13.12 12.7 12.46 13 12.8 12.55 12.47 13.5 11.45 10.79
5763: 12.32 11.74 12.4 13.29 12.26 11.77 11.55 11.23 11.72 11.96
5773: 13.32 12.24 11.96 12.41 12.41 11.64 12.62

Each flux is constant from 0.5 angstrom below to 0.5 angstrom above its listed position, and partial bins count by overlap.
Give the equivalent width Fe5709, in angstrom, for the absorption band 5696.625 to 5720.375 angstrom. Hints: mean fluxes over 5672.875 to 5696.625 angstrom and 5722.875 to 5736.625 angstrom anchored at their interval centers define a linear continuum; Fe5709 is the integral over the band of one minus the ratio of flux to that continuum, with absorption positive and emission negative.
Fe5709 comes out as 0.5 angstrom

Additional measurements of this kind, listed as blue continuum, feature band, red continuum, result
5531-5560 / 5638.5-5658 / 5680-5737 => 0.84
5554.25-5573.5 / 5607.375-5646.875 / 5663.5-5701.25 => 0.96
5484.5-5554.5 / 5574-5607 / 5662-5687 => 0.41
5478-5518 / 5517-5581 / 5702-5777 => -1.13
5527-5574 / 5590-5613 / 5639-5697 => -0.03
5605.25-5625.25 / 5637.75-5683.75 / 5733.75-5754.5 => 1.59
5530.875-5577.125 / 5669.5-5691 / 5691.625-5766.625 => 0.08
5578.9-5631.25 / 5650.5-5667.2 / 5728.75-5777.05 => 0.36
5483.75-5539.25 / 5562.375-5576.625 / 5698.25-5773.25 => -0.16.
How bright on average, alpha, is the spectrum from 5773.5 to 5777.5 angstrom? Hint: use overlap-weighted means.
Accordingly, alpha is 12.3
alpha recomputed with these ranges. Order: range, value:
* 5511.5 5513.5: 11.5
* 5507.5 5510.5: 11.5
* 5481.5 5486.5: 12.2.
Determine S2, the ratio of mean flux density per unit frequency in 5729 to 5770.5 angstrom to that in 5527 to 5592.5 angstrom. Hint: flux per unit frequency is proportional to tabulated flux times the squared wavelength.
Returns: 1.1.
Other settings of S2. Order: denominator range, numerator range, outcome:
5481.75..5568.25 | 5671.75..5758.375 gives 1.11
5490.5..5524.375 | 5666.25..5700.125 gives 1.13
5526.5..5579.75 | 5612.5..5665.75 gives 1.01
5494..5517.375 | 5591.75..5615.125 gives 1.10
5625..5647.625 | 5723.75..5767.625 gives 1.12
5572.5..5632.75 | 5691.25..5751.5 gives 1.08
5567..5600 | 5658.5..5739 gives 1.09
